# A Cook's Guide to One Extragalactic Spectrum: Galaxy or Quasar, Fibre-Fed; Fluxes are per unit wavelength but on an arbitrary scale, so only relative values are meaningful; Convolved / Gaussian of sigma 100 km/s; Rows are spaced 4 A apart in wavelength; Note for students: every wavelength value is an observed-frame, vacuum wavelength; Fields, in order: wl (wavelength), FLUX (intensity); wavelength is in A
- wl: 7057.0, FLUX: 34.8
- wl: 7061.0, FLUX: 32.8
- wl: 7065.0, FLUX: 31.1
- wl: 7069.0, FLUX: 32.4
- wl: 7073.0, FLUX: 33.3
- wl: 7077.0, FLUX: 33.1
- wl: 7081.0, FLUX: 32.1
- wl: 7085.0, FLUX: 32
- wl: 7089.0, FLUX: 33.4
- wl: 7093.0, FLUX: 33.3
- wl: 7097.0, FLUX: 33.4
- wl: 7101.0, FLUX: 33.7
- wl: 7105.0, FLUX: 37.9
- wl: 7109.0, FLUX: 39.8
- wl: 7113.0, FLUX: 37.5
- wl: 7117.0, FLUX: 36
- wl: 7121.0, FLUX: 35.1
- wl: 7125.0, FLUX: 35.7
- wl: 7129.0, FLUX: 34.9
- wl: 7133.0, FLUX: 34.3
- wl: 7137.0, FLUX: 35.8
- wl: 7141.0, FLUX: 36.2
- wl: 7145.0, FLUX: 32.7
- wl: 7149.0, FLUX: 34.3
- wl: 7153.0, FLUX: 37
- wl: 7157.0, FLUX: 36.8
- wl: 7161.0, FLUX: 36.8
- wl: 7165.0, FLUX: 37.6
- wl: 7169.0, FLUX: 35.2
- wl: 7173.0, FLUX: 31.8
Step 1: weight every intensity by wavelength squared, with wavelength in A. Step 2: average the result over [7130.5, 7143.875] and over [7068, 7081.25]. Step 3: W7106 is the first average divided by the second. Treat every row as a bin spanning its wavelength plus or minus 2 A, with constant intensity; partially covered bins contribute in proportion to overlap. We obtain 1.09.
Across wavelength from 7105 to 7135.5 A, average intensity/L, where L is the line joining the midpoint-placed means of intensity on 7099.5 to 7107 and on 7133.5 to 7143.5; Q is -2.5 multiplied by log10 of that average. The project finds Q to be -0.02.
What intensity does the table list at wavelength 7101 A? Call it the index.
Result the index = 33.7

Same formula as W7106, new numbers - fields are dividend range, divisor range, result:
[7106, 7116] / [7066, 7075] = 1.19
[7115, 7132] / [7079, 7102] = 1.08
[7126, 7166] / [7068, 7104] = 1.09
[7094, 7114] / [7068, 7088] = 1.12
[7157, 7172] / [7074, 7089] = 1.14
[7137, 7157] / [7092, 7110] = 1.01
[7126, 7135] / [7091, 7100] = 1.05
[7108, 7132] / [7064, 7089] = 1.13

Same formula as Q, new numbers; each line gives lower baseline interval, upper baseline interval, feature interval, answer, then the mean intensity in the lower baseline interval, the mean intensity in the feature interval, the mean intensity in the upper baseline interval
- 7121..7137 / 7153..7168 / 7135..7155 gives 0.03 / 35.1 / 35.2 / 36.9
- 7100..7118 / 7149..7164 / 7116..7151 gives 0.06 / 37.2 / 35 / 36.6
